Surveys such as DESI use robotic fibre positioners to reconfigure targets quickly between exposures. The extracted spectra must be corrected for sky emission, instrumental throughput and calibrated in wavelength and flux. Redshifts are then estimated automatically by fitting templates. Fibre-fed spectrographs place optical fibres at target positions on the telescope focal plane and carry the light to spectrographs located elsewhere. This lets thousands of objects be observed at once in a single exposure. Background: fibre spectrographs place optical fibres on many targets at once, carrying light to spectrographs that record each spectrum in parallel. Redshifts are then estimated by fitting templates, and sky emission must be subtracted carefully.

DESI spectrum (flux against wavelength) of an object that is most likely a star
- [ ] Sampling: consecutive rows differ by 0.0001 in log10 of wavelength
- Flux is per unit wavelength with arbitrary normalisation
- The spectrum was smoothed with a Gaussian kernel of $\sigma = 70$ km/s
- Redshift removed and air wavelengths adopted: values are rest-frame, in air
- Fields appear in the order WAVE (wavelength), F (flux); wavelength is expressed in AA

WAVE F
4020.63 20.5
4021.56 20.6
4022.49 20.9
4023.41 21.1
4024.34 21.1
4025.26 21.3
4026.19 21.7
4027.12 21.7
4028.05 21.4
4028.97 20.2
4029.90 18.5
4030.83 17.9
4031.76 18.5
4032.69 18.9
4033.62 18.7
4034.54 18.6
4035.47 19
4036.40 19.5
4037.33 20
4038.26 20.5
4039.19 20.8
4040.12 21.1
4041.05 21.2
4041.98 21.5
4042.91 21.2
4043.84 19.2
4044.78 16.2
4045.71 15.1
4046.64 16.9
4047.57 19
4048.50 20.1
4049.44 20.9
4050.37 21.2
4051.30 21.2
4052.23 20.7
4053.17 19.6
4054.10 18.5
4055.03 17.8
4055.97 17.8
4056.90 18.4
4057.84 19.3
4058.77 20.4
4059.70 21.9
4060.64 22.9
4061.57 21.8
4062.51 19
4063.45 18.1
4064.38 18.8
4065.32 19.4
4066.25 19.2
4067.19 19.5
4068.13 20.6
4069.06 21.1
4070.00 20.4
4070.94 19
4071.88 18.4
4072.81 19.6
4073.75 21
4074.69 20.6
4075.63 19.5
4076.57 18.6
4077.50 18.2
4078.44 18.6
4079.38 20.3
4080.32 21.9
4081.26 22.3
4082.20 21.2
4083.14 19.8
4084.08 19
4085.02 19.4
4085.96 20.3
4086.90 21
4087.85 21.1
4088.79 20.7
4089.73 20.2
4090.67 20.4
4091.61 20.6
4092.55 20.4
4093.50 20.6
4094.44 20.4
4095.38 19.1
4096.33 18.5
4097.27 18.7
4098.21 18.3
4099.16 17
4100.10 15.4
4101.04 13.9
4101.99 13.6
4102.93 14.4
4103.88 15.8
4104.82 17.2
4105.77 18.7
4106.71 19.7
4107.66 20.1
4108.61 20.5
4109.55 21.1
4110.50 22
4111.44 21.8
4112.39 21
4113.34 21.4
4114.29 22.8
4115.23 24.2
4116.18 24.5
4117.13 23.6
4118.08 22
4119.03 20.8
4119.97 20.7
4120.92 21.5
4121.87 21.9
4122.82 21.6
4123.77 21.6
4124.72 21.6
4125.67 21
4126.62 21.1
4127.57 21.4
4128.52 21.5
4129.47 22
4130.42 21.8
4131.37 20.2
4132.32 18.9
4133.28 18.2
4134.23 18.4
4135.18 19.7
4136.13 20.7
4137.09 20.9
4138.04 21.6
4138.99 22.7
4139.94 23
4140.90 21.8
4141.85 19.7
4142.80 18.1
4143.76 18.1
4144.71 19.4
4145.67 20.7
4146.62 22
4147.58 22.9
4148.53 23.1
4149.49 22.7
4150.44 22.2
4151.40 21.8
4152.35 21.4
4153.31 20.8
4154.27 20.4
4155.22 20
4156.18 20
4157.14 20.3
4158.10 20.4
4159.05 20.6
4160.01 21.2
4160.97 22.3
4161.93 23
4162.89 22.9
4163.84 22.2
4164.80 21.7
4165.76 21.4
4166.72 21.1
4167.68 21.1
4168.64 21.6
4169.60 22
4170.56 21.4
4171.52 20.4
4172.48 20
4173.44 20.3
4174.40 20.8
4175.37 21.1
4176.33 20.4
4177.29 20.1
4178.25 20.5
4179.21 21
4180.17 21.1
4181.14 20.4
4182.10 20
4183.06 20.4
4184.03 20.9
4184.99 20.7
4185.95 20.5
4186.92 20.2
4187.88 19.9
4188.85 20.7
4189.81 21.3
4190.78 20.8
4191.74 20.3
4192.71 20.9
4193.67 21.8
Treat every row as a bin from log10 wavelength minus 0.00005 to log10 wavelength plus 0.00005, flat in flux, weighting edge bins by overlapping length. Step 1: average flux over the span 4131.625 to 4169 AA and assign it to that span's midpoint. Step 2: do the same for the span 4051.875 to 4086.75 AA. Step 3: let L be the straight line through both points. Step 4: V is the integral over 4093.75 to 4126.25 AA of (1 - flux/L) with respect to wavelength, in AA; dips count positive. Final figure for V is 0.82 AA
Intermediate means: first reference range 19.8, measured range 19.9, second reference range 21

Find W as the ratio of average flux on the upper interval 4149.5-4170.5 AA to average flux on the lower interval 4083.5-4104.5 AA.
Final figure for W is 1.15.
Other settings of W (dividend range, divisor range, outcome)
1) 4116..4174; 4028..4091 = 1.07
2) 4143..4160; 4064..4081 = 1.06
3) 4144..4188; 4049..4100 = 1.06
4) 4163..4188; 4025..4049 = 1.07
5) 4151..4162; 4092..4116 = 1.09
